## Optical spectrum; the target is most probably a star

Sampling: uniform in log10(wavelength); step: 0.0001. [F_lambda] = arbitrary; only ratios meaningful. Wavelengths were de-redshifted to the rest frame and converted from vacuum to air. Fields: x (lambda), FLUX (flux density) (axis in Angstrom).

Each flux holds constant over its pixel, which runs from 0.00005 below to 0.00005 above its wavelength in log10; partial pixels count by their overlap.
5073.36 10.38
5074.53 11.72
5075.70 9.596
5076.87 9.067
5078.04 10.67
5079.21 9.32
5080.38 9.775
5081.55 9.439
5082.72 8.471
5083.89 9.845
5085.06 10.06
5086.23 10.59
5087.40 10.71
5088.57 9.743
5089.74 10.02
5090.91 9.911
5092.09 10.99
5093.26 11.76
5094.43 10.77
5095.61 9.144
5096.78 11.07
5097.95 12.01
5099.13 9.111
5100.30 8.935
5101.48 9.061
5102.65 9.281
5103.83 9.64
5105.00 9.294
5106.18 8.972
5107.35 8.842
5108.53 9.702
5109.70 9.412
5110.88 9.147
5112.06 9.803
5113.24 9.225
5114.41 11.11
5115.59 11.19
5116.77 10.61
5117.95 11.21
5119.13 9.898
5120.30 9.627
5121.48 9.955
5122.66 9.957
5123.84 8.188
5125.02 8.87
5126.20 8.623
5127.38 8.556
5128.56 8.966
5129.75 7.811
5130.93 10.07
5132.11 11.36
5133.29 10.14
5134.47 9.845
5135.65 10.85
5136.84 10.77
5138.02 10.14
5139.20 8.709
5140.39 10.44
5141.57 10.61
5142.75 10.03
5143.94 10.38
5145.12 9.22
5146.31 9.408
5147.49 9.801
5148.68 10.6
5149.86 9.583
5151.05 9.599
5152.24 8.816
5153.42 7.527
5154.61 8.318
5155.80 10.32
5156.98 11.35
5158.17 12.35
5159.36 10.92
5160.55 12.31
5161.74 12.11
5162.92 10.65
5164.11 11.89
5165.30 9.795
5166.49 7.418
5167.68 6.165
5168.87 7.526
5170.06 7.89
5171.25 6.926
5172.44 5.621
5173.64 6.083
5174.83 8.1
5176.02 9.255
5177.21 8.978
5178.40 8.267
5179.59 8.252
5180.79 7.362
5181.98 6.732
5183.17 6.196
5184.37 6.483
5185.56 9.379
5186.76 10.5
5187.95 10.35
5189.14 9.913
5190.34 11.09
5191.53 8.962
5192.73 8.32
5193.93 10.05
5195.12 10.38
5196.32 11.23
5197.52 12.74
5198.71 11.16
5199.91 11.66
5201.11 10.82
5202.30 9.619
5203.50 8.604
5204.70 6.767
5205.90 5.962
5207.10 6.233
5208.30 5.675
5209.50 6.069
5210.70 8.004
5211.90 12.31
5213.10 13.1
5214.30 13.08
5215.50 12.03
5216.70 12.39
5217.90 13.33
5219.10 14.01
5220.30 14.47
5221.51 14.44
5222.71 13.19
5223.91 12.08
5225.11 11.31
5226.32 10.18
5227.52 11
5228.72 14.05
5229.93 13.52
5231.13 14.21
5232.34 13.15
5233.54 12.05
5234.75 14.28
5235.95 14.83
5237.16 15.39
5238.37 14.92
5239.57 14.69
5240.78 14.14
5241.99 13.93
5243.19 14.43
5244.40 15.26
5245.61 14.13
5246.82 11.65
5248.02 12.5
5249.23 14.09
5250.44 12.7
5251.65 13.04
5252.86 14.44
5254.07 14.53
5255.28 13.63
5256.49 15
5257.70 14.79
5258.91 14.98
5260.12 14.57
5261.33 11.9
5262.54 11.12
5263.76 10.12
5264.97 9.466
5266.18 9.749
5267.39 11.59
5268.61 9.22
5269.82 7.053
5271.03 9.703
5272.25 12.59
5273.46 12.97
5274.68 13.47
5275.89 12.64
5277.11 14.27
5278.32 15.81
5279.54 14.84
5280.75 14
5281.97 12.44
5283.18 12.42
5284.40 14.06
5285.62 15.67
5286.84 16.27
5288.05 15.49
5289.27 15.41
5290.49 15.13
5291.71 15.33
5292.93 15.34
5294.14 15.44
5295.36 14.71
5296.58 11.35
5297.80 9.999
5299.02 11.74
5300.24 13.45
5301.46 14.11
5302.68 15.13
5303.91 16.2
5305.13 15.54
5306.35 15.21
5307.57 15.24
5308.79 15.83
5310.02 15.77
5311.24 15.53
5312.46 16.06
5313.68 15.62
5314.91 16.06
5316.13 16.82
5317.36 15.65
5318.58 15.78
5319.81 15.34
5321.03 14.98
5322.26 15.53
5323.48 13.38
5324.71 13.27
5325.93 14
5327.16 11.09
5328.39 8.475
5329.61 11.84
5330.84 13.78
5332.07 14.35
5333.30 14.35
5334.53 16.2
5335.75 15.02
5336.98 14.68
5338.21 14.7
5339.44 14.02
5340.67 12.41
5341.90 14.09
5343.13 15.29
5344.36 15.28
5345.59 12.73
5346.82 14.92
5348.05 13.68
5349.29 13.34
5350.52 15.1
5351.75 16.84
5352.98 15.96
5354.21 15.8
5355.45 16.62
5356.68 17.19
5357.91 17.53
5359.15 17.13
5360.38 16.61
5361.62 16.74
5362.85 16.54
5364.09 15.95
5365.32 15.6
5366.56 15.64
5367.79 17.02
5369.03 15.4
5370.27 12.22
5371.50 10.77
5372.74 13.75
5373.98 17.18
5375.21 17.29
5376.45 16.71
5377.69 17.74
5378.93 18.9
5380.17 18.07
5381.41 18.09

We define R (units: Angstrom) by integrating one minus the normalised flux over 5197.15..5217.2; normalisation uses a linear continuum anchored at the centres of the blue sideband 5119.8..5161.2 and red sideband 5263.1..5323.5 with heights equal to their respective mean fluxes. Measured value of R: 3.3 Angstrom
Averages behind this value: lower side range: 9.83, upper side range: 13.9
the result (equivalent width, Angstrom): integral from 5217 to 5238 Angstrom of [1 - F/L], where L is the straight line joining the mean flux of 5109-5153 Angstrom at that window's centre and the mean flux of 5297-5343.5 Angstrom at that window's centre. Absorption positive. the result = -2.0 Angstrom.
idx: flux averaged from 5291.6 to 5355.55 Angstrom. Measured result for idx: 14.5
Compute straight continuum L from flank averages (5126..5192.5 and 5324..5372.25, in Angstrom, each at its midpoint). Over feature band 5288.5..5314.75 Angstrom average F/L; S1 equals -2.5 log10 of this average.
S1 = -0.105 mag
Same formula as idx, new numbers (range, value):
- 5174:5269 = 11.4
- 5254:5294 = 13.2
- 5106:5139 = 9.74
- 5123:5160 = 9.75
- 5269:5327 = 14.3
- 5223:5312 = 13.5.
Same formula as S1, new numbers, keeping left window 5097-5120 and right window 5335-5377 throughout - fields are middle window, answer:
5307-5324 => -0.084 mag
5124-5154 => 0.097 mag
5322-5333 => 0.146 mag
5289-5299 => 0.001 mag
